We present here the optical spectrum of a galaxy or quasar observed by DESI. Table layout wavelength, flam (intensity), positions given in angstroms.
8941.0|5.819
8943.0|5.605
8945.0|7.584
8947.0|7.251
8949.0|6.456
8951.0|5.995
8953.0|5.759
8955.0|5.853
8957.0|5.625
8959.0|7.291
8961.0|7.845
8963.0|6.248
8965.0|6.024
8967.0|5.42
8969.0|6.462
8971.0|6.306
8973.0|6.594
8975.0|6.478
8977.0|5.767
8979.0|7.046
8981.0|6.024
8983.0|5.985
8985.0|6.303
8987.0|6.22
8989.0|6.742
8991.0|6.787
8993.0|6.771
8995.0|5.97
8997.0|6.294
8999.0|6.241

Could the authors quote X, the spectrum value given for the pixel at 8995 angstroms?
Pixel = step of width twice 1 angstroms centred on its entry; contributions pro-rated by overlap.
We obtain 5.97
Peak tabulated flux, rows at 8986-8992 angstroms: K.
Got 6.787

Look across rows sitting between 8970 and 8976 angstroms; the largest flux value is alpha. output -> 6.594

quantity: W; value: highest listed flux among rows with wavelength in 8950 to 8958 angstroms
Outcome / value 5.995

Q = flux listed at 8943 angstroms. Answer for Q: 5.605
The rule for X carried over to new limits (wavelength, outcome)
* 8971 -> 6.306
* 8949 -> 6.456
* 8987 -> 6.22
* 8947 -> 7.251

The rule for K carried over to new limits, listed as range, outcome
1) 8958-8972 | 7.845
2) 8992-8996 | 6.771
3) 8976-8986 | 7.046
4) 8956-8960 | 7.291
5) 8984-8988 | 6.303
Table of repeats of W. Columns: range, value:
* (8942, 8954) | 7.584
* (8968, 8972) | 6.462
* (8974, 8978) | 6.478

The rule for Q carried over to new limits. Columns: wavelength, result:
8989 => 6.742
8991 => 6.787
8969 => 6.462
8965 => 6.024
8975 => 6.478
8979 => 7.046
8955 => 5.853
